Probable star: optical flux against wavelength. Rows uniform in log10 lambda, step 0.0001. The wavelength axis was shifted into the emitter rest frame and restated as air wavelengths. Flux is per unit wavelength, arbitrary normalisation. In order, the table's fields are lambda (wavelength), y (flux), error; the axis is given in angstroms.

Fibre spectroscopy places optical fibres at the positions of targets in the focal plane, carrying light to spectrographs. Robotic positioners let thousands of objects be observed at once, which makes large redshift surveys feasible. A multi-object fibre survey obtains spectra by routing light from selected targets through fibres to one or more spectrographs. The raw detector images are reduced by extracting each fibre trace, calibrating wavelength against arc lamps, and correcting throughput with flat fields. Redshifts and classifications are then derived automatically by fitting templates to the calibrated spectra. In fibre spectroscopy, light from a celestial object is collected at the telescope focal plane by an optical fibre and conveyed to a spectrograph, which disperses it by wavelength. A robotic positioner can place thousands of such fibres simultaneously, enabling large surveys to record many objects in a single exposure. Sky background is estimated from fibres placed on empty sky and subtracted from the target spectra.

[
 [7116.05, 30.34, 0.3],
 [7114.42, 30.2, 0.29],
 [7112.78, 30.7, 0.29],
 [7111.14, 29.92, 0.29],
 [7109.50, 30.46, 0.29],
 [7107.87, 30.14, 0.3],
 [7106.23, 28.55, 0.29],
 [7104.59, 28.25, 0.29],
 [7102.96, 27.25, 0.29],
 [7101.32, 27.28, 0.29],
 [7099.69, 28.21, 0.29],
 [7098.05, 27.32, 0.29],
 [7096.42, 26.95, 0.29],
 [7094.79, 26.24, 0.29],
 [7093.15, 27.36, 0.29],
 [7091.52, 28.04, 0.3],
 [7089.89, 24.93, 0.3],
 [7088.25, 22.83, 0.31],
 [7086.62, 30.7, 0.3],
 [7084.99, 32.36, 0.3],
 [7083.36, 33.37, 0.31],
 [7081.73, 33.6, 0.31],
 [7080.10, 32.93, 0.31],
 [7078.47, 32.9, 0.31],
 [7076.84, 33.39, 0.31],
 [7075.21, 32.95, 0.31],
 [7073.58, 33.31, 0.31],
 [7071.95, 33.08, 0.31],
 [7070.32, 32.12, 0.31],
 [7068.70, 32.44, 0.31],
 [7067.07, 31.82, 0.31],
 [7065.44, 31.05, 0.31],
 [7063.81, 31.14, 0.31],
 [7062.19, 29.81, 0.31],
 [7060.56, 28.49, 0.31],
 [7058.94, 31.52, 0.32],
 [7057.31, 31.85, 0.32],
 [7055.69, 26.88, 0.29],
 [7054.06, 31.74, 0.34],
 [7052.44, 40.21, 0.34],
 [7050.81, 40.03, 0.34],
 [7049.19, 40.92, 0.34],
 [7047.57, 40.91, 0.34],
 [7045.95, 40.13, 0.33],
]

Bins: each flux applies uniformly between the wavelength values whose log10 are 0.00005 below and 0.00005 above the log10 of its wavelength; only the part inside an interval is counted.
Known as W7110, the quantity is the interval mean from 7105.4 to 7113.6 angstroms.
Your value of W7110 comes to 29.9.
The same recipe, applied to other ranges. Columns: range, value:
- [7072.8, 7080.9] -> 33.1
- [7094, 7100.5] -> 27.2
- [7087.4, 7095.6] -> 25.9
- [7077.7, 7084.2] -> 33.2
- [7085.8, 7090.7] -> 26.1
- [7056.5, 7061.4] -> 30.6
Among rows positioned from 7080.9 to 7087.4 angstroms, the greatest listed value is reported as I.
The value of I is 33.6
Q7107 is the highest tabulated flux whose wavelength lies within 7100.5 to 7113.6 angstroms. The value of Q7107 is 30.7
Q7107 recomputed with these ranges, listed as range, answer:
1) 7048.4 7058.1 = 40.92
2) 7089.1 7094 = 28.04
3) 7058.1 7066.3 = 31.52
